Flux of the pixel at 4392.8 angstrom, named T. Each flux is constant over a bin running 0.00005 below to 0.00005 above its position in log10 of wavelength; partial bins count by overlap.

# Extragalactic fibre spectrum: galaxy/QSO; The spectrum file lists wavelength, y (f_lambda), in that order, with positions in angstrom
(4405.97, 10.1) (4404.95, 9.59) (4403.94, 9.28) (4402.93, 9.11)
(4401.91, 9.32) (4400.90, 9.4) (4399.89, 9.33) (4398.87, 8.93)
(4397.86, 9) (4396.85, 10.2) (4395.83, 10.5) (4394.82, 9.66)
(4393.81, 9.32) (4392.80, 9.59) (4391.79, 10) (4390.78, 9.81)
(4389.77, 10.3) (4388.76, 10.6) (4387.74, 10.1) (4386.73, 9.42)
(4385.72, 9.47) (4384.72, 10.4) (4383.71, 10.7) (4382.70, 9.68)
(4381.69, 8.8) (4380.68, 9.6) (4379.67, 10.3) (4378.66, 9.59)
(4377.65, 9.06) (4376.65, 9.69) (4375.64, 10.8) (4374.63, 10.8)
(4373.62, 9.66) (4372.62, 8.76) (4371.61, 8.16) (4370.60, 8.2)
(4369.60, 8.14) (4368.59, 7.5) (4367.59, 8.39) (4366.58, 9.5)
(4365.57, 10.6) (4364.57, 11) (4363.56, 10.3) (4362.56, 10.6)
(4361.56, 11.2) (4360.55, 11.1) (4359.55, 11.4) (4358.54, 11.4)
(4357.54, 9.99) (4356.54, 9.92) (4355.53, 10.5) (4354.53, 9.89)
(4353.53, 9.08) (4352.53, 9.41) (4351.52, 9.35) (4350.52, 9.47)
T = 9.59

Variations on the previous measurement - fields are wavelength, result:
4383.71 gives 10.7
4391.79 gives 10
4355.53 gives 10.5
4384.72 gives 10.4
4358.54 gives 11.4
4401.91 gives 9.32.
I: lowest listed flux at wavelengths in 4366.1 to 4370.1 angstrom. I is 7.5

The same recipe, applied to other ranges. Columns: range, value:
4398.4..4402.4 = 8.93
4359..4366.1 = 10.3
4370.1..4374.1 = 8.16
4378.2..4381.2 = 9.59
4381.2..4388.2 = 8.8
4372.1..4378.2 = 8.76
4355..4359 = 9.92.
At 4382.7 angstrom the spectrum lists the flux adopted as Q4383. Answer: 9.68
